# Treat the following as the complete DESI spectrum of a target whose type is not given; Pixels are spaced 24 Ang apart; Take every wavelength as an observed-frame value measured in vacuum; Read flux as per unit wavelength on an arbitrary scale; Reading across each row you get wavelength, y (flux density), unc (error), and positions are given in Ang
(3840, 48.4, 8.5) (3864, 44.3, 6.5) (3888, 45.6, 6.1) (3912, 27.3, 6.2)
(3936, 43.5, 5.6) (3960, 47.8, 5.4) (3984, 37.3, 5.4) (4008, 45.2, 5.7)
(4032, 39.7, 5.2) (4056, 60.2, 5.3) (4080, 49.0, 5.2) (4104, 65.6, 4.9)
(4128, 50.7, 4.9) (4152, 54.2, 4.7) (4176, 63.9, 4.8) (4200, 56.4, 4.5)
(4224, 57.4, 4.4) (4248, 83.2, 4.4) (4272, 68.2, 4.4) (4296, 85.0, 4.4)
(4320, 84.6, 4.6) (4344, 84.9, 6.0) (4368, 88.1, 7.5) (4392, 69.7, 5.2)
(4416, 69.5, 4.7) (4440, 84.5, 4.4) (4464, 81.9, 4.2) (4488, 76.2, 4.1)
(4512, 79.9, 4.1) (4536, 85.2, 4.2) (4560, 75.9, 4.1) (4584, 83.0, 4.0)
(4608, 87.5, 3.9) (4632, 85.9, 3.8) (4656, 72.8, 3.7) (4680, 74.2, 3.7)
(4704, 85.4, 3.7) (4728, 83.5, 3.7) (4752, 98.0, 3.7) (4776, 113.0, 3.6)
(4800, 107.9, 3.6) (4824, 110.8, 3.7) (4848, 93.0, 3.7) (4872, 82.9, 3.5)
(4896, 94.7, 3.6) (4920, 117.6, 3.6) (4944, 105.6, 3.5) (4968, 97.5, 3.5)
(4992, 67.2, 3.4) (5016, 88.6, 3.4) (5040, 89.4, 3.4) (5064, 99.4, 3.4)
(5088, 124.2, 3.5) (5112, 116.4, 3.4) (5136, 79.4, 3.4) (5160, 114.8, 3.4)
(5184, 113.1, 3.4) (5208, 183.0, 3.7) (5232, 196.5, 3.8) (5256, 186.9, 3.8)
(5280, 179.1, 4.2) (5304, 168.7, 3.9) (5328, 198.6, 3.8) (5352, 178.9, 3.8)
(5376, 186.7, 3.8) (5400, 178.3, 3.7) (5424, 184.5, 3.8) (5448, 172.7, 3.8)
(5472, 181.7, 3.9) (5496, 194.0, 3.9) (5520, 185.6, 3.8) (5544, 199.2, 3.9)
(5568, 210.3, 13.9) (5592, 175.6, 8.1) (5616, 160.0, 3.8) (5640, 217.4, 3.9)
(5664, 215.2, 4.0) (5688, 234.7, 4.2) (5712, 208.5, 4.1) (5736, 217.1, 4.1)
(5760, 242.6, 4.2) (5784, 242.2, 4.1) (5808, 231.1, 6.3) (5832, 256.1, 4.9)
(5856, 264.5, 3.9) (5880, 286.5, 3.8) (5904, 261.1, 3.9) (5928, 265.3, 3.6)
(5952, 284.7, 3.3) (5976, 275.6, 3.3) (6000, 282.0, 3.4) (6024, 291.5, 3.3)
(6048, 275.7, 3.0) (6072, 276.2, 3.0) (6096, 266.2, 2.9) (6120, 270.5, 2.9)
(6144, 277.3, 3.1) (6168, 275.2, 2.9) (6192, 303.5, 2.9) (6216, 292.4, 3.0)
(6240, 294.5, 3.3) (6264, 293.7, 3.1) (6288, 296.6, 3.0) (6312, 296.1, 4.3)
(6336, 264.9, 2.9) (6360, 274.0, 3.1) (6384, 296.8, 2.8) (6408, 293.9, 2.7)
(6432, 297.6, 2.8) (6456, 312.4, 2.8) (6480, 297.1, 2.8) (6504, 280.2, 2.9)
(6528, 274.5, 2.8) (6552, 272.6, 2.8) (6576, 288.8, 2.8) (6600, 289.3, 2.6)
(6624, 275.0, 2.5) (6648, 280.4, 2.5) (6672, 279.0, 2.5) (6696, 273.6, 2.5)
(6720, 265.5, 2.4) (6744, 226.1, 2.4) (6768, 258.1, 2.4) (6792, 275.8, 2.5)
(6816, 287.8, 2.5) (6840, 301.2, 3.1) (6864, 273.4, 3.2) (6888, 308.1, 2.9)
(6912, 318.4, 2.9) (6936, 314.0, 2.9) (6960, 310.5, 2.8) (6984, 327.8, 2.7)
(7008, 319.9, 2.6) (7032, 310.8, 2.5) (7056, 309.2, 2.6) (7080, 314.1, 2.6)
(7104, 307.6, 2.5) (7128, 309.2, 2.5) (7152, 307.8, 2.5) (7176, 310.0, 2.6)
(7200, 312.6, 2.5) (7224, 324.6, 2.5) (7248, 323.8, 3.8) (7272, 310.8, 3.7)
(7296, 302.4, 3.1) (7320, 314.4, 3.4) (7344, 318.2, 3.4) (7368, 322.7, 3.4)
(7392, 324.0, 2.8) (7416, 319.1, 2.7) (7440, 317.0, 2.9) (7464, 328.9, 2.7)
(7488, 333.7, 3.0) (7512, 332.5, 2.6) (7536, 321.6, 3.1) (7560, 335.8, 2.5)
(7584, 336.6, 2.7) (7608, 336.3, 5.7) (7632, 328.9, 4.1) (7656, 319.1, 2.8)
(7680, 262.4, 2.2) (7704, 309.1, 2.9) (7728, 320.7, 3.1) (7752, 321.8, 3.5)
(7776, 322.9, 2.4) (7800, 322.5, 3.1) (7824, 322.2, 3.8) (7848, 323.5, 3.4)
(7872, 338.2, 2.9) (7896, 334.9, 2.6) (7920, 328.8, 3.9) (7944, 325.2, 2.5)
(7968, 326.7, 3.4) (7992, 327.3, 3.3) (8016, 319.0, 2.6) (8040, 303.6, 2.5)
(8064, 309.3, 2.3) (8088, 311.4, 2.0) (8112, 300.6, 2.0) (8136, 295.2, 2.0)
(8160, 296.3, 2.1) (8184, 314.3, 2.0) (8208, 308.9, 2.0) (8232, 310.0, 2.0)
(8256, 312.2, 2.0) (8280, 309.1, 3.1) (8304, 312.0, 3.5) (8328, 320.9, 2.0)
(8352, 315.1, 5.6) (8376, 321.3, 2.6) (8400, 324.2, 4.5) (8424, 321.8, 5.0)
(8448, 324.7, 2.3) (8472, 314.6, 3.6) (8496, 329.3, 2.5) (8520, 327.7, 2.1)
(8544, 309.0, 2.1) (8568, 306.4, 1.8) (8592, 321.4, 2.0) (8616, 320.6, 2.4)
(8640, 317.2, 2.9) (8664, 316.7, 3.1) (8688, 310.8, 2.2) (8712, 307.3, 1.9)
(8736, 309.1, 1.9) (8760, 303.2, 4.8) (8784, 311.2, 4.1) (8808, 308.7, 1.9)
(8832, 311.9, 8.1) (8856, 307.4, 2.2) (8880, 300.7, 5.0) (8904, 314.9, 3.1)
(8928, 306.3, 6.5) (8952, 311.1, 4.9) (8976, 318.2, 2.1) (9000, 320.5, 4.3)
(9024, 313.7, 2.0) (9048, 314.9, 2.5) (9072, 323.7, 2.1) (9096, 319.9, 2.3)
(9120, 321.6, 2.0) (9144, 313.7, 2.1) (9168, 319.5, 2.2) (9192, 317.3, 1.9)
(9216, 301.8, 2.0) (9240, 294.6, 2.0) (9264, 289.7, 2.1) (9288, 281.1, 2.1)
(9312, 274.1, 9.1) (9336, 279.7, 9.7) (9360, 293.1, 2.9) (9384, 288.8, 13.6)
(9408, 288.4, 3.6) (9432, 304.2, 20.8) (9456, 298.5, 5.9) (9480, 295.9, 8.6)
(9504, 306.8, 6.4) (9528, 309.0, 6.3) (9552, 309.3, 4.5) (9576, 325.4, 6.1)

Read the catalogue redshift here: 0.303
